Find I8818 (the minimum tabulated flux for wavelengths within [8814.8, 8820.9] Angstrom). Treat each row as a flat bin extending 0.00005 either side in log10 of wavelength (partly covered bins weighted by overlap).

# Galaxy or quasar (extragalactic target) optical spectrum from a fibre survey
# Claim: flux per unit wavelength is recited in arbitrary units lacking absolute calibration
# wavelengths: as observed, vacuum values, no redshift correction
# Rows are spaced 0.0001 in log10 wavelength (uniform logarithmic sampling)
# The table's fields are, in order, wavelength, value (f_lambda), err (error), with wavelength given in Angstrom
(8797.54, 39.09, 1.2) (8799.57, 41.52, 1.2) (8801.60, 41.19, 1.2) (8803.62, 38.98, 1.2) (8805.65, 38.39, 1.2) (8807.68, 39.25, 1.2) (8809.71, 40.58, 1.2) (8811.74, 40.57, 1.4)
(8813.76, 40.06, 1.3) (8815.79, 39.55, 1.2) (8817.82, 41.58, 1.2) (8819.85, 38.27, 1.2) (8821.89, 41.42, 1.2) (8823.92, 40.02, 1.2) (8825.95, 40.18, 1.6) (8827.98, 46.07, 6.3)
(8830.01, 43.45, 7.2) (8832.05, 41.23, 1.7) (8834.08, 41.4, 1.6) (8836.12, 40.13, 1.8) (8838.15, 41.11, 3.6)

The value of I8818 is 38.27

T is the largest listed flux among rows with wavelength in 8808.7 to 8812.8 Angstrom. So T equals 40.58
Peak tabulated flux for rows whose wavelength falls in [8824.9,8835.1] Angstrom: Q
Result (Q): 46.07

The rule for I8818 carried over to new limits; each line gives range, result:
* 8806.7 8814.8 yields 39.25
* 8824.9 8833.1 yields 40.18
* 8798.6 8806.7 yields 38.39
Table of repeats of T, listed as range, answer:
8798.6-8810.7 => 41.52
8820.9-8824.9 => 41.42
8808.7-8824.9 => 41.58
